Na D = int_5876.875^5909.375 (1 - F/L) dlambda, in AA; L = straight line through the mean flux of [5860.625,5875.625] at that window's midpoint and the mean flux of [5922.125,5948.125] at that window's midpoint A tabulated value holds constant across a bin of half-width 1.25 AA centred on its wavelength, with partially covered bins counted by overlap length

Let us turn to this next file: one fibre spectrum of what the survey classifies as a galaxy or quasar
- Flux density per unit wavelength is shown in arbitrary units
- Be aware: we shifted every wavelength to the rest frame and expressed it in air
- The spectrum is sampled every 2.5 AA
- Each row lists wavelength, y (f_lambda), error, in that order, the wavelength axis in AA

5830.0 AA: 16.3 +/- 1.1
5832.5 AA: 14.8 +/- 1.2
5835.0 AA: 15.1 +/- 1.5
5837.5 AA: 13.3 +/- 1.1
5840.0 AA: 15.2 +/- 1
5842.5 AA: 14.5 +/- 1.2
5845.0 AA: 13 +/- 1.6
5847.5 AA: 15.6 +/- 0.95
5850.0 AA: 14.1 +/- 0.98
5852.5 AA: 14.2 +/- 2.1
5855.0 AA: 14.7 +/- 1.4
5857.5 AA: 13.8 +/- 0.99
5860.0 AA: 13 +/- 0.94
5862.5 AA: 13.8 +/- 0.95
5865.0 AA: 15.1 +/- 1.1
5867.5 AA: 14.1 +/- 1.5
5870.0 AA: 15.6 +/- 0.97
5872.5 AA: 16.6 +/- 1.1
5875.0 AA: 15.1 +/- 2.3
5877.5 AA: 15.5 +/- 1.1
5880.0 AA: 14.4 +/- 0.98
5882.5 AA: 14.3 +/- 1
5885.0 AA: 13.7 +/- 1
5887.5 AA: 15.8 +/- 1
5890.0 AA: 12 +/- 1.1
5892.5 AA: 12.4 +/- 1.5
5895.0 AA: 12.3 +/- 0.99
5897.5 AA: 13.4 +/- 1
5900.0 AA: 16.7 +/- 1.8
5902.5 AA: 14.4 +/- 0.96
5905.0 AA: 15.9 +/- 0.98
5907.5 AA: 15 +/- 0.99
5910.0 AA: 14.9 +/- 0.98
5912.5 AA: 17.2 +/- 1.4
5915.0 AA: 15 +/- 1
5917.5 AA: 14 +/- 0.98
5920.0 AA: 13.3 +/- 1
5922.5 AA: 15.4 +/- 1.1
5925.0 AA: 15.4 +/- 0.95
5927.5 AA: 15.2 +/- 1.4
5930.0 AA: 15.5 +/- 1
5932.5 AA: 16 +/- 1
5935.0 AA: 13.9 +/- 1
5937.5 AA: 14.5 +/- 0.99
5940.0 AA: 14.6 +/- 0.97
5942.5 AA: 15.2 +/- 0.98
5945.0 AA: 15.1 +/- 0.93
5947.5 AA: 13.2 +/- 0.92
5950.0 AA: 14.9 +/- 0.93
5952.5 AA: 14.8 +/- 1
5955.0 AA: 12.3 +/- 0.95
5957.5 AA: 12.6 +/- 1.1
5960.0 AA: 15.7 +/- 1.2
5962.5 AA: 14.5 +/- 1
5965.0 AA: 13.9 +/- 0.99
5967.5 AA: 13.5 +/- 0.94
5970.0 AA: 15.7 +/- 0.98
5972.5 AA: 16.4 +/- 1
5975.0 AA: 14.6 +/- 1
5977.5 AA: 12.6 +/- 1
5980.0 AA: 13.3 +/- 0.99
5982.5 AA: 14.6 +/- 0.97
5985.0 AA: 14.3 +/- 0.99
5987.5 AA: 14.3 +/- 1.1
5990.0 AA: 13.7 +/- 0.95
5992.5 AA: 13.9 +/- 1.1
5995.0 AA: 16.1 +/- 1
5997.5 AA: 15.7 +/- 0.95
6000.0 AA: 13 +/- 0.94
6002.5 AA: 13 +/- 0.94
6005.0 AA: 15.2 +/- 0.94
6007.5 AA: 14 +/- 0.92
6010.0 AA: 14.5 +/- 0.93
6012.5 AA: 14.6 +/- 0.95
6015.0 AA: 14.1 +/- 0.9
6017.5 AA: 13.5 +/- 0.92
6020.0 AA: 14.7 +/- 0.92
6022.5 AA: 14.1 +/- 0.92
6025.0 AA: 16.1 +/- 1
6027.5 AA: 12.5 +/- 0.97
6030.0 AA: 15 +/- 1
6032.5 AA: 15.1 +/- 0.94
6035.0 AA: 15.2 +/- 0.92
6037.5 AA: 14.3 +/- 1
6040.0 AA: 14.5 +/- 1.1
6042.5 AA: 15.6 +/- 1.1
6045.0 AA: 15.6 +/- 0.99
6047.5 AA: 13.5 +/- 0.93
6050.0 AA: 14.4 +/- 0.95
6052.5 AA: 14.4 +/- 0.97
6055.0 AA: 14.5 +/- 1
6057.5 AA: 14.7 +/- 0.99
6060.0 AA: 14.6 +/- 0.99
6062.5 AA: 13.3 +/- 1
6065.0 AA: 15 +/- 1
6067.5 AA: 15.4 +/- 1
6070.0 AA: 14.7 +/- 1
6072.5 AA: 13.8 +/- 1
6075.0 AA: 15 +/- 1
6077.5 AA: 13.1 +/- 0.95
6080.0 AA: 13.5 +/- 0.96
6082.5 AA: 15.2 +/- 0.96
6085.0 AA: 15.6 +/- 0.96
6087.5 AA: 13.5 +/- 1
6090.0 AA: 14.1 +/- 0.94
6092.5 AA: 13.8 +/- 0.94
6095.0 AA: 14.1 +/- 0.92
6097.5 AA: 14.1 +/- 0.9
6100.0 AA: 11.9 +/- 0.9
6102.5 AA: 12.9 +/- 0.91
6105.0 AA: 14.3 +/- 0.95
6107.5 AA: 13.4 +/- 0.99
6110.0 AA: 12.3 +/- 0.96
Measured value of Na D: 1.5 AA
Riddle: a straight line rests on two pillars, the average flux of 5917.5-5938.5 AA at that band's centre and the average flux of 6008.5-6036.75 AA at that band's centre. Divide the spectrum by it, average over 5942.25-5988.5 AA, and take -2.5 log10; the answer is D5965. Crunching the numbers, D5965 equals 0.03 mag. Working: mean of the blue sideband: 14.9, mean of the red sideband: 14.5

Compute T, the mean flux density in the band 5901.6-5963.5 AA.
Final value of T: 14.7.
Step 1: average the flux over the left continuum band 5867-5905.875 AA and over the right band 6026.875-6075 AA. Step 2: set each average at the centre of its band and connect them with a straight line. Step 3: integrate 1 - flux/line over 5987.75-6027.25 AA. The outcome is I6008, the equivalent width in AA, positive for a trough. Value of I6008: 0.5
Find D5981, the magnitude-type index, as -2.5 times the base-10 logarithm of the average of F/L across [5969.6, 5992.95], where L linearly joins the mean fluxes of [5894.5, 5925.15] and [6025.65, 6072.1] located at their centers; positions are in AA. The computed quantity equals 0.03 mag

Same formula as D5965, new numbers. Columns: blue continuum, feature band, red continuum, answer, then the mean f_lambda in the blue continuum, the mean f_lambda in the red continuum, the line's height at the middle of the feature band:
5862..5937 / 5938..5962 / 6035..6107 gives 0.02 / 14.7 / 14.3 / 14.6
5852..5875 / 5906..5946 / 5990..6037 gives -0.04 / 14.6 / 14.4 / 14.5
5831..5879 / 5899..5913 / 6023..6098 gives -0.07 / 14.6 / 14.5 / 14.6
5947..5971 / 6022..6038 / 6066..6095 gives -0.03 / 14.1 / 14.3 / 14.2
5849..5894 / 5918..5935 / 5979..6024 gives -0.05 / 14.3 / 14.3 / 14.3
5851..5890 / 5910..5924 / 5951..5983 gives -0.04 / 14.6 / 14.2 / 14.4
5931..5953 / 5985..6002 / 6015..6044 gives 0.02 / 14.7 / 14.6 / 14.6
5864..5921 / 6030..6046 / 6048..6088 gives -0.04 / 14.6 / 14.4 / 14.5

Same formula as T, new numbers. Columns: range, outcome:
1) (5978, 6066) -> 14.4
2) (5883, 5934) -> 14.7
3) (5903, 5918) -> 15.4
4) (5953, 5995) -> 14.2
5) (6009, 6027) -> 14.4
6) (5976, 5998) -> 14.2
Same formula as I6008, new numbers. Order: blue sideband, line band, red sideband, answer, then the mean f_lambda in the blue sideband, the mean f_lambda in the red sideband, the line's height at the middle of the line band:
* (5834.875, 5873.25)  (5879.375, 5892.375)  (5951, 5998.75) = 0.5 AA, 14.4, 14.3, 14.4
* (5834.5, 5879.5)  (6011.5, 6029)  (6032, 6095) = 0.3 AA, 14.6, 14.5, 14.5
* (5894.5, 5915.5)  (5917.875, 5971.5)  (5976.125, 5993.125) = -0.3 AA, 15.1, 13.8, 14.4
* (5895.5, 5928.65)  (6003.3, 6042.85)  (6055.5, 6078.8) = 0.1 AA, 15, 14.4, 14.6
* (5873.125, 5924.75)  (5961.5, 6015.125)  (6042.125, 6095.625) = 0.5 AA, 14.6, 14.4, 14.5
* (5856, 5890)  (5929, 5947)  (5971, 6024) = -0.6 AA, 14.6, 14.3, 14.4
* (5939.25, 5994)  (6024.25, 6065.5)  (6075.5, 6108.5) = -1.7 AA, 14.3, 13.8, 14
